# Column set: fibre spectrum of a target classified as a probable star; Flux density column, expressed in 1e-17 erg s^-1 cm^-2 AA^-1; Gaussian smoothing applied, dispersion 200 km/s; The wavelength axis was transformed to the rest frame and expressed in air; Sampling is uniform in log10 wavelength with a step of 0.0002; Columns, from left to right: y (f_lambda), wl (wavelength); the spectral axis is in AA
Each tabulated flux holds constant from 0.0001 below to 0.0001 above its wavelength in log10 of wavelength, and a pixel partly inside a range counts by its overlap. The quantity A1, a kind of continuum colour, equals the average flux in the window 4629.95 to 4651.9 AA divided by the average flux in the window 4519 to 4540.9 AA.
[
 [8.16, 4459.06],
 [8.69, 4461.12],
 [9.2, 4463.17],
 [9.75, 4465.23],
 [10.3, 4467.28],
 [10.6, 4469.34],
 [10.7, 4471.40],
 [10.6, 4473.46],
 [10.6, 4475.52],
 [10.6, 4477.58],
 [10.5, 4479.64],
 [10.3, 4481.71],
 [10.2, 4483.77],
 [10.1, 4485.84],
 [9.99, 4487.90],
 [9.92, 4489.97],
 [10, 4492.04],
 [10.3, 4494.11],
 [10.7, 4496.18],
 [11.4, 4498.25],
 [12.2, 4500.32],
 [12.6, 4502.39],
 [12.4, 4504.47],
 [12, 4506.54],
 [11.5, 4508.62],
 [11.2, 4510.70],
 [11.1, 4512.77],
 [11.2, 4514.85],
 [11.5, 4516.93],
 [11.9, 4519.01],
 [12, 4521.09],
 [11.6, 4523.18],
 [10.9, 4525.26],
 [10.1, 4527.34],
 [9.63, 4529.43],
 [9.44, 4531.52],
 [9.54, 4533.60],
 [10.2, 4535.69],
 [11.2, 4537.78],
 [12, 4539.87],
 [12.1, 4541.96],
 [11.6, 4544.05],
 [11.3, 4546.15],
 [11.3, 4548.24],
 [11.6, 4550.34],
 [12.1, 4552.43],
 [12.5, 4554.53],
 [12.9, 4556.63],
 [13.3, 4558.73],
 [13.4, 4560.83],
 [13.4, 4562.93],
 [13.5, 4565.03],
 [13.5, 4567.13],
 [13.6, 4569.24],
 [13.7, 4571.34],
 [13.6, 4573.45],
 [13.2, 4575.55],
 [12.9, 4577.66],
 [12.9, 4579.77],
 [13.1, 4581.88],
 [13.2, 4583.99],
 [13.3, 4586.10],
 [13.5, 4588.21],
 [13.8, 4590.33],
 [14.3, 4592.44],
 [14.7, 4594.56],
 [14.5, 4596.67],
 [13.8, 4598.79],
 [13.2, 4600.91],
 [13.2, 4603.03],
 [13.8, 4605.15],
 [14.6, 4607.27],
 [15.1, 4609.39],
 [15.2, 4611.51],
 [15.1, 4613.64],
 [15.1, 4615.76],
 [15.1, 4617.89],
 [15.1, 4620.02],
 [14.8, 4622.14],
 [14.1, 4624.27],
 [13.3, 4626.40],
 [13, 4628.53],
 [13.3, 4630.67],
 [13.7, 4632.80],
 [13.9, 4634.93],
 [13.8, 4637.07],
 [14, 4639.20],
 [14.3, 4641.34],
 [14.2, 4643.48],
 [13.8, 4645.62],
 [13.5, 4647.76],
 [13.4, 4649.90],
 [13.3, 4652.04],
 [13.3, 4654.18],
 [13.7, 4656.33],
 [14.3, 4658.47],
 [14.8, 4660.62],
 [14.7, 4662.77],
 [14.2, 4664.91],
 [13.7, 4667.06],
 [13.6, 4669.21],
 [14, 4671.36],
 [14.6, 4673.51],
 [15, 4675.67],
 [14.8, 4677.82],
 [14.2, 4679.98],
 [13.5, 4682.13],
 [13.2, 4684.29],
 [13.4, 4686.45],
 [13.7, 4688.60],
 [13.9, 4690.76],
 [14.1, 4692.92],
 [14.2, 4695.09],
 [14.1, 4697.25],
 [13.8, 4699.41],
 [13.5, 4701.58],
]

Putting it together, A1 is 1.29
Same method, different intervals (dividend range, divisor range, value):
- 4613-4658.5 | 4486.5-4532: 1.26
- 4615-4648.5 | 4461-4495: 1.38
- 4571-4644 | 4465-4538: 1.29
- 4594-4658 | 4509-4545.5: 1.28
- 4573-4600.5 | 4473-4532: 1.24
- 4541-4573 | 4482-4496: 1.25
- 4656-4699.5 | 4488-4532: 1.27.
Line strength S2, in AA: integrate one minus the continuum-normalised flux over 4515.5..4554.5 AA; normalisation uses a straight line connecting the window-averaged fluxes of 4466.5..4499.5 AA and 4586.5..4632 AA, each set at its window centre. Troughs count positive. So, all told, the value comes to 2.7 AA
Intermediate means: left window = 10.4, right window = 14.2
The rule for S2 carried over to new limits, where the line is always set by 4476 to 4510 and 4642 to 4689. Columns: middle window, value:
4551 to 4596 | -3.68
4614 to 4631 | -1.43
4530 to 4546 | 1.17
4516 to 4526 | -0.17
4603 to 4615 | -1.54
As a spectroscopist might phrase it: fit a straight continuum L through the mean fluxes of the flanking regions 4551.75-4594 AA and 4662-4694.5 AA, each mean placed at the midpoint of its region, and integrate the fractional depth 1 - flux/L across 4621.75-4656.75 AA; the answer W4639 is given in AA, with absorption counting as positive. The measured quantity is 0.1 AA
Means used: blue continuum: 13.3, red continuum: 14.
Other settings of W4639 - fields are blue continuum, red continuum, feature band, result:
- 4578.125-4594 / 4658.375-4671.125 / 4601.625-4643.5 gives -1.3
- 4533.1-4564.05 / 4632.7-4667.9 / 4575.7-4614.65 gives -3.1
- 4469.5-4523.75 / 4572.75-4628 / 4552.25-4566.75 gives -0.3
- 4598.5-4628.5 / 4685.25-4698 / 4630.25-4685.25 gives 0.5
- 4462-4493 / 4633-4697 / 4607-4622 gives -2.4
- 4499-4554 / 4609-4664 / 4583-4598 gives -1.1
